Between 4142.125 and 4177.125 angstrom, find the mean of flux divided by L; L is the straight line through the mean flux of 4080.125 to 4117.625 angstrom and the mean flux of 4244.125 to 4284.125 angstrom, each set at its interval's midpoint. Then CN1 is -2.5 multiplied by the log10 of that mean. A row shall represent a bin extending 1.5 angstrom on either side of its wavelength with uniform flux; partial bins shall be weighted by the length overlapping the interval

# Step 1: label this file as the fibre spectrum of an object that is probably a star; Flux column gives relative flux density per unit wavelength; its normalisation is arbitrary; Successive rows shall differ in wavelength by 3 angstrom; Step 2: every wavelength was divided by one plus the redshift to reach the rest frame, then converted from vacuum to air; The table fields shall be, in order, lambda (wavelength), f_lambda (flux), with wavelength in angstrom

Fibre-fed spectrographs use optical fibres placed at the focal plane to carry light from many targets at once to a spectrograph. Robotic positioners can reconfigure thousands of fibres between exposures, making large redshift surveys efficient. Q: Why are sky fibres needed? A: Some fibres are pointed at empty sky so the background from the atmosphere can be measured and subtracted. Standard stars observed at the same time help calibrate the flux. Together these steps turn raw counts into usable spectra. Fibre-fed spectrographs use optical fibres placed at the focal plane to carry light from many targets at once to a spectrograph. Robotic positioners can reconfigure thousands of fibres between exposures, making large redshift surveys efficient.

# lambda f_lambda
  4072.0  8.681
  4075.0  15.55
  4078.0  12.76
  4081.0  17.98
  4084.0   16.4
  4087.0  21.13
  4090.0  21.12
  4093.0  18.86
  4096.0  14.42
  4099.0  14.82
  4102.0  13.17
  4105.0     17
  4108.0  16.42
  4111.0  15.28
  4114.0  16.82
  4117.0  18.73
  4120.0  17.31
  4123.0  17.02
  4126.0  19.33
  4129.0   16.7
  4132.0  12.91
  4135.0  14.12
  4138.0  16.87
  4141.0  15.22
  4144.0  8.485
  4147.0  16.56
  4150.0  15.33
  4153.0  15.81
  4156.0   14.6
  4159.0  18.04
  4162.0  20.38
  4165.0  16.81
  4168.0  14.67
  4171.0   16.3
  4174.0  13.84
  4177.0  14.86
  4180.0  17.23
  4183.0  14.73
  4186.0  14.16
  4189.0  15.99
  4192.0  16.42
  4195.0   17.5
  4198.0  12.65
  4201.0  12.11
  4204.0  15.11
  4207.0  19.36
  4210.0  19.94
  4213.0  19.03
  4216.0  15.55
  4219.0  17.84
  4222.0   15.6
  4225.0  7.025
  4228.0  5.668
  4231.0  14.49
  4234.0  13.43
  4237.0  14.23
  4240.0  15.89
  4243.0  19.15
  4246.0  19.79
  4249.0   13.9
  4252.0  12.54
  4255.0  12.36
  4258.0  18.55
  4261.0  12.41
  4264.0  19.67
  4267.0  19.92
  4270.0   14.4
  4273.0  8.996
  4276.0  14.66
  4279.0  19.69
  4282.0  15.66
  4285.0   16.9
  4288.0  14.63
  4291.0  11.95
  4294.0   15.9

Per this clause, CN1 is 0.069 mag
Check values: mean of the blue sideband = 17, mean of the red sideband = 15.6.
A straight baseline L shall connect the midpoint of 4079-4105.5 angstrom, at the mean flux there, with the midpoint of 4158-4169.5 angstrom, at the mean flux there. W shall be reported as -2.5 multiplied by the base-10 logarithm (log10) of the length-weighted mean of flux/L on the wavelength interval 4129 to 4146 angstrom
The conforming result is 0.24 mag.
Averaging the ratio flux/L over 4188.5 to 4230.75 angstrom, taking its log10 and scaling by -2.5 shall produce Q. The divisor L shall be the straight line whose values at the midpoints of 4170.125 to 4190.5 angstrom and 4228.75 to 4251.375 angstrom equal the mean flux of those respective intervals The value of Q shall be 0.03 mag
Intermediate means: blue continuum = 15.3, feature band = 14.9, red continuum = 15.4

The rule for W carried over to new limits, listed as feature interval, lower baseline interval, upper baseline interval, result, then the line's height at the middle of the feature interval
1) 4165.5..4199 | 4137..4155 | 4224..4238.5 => -0.17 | 13.1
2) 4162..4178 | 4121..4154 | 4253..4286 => -0.03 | 15.4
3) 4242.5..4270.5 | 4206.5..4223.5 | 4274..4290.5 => 0.02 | 16.6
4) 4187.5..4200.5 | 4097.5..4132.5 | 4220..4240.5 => -0.13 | 13.6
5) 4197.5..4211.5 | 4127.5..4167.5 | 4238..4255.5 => -0.03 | 15.6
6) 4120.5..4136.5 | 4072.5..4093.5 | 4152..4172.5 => 0.05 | 16.9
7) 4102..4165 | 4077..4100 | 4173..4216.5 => 0.04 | 16.7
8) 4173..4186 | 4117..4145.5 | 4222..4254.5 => -0.03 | 14.7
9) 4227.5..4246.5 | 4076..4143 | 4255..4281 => 0.08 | 16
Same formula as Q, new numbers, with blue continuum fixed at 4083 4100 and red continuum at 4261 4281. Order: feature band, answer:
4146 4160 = 0.08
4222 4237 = 0.42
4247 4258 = 0.15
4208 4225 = -0.01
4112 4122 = 0.01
